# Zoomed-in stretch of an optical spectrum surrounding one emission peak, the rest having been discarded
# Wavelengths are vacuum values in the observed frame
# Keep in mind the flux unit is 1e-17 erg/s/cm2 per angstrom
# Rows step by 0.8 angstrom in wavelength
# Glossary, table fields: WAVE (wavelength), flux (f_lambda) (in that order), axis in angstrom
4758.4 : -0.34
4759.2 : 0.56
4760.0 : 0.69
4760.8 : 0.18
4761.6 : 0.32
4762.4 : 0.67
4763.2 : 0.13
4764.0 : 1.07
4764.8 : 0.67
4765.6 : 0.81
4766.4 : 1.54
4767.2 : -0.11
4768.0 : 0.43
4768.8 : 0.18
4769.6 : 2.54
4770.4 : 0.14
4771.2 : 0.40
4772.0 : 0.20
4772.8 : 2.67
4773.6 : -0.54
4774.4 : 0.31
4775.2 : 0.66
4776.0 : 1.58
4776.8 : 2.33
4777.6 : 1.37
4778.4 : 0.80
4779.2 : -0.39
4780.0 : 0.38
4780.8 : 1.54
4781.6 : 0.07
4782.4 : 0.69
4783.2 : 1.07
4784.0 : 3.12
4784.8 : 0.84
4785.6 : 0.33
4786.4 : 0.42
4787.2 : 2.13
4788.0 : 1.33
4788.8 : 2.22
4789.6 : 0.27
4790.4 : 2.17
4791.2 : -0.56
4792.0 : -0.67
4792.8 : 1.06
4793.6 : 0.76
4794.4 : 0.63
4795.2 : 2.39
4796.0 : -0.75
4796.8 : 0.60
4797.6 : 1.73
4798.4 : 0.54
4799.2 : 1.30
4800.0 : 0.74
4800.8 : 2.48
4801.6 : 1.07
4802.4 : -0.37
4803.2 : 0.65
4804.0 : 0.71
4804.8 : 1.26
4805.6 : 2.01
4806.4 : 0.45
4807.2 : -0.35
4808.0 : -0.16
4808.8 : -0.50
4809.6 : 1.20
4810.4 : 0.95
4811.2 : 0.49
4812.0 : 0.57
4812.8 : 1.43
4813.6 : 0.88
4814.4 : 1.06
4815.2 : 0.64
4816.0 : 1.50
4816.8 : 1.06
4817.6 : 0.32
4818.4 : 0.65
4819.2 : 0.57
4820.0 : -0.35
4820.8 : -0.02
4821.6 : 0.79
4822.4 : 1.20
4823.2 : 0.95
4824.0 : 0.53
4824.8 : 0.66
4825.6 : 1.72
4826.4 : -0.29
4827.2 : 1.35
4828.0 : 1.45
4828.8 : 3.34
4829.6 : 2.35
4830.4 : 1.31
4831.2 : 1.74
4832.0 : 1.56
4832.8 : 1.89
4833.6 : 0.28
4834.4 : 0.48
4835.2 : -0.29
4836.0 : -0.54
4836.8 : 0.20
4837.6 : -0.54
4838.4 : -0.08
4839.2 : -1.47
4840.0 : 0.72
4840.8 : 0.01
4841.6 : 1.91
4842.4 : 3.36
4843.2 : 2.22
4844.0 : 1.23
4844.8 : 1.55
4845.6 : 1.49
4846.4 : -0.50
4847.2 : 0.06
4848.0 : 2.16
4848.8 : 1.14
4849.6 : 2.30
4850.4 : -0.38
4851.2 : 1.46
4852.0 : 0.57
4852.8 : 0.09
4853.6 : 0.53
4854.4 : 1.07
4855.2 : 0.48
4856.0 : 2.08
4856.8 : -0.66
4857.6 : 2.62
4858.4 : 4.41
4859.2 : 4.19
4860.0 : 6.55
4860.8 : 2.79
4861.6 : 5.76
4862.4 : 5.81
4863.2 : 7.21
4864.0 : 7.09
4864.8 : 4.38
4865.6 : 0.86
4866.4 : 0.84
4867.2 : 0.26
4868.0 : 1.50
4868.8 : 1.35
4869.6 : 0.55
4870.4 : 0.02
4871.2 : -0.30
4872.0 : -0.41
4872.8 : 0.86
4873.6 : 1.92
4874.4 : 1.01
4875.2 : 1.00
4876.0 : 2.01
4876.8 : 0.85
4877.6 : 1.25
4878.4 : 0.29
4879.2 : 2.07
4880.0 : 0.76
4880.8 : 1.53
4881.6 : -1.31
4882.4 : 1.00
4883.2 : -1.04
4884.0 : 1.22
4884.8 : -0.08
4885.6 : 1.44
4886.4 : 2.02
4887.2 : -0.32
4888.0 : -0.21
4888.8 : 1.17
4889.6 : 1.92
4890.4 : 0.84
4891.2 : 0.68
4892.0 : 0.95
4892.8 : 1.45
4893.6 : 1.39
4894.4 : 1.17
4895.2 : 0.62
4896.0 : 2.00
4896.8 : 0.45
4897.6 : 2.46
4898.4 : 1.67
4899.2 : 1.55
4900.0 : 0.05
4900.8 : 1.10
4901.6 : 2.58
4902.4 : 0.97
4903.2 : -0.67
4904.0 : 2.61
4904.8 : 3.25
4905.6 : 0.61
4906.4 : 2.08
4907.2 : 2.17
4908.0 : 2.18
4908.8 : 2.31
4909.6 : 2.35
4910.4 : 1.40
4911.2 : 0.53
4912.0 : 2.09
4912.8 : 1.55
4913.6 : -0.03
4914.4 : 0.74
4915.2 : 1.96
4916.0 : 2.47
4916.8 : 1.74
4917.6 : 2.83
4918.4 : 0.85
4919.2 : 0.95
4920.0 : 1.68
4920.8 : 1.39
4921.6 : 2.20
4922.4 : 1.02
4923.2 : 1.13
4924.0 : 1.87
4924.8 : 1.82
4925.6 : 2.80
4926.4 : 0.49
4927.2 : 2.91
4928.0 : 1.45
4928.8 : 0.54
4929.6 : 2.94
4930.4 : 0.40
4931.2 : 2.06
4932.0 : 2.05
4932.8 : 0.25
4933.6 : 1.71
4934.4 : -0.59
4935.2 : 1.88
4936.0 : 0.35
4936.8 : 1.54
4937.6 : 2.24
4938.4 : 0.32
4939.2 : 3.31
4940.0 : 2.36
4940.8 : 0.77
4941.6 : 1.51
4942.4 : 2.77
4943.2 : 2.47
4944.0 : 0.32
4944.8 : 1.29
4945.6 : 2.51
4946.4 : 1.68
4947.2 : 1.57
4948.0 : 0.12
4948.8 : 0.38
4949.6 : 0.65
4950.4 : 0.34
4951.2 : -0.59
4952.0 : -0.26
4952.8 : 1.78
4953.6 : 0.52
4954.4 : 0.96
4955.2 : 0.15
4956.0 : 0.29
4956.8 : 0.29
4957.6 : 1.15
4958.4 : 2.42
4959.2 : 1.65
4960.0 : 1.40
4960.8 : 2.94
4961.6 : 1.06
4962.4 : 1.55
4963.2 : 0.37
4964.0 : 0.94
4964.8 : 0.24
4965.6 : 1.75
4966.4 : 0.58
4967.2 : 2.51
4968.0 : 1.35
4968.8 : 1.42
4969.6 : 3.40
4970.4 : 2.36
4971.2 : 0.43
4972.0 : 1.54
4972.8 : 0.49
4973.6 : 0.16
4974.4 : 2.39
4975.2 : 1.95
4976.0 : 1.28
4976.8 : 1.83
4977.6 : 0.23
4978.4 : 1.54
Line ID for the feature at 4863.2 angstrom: [O II]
